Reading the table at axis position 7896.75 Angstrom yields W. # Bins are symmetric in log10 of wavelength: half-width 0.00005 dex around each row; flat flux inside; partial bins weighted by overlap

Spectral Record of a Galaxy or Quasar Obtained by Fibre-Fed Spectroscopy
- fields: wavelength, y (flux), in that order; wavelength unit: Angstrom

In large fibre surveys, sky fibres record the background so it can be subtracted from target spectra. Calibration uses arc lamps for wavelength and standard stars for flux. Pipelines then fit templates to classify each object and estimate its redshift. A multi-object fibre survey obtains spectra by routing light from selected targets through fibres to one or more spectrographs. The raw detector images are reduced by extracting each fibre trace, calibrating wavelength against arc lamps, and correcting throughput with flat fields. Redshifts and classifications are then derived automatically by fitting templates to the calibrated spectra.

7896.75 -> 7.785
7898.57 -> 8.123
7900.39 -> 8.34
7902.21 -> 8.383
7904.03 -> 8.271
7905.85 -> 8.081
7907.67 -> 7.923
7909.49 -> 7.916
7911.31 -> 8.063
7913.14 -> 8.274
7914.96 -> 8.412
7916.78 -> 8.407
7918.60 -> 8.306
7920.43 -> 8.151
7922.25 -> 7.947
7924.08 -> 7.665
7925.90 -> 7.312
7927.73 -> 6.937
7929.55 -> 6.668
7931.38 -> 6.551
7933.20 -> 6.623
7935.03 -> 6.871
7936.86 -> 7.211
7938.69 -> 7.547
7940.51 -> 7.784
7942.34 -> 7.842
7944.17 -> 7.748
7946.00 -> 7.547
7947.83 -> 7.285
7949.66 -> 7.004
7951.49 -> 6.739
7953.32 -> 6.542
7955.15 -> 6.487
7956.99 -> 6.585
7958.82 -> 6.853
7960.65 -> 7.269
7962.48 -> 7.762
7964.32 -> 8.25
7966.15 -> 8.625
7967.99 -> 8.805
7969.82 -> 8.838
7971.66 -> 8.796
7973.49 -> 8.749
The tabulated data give 7.785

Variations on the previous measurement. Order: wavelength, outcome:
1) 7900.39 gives 8.34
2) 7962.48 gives 7.762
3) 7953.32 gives 6.542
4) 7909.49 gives 7.916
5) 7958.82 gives 6.853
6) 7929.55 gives 6.668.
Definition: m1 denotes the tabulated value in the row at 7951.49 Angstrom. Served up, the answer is 6.739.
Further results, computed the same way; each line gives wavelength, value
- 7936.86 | 7.211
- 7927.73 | 6.937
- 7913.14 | 8.274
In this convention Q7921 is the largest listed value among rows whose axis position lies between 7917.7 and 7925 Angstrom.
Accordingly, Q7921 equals 8.306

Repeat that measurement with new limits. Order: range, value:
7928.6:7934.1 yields 6.668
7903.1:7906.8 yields 8.271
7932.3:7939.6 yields 7.547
